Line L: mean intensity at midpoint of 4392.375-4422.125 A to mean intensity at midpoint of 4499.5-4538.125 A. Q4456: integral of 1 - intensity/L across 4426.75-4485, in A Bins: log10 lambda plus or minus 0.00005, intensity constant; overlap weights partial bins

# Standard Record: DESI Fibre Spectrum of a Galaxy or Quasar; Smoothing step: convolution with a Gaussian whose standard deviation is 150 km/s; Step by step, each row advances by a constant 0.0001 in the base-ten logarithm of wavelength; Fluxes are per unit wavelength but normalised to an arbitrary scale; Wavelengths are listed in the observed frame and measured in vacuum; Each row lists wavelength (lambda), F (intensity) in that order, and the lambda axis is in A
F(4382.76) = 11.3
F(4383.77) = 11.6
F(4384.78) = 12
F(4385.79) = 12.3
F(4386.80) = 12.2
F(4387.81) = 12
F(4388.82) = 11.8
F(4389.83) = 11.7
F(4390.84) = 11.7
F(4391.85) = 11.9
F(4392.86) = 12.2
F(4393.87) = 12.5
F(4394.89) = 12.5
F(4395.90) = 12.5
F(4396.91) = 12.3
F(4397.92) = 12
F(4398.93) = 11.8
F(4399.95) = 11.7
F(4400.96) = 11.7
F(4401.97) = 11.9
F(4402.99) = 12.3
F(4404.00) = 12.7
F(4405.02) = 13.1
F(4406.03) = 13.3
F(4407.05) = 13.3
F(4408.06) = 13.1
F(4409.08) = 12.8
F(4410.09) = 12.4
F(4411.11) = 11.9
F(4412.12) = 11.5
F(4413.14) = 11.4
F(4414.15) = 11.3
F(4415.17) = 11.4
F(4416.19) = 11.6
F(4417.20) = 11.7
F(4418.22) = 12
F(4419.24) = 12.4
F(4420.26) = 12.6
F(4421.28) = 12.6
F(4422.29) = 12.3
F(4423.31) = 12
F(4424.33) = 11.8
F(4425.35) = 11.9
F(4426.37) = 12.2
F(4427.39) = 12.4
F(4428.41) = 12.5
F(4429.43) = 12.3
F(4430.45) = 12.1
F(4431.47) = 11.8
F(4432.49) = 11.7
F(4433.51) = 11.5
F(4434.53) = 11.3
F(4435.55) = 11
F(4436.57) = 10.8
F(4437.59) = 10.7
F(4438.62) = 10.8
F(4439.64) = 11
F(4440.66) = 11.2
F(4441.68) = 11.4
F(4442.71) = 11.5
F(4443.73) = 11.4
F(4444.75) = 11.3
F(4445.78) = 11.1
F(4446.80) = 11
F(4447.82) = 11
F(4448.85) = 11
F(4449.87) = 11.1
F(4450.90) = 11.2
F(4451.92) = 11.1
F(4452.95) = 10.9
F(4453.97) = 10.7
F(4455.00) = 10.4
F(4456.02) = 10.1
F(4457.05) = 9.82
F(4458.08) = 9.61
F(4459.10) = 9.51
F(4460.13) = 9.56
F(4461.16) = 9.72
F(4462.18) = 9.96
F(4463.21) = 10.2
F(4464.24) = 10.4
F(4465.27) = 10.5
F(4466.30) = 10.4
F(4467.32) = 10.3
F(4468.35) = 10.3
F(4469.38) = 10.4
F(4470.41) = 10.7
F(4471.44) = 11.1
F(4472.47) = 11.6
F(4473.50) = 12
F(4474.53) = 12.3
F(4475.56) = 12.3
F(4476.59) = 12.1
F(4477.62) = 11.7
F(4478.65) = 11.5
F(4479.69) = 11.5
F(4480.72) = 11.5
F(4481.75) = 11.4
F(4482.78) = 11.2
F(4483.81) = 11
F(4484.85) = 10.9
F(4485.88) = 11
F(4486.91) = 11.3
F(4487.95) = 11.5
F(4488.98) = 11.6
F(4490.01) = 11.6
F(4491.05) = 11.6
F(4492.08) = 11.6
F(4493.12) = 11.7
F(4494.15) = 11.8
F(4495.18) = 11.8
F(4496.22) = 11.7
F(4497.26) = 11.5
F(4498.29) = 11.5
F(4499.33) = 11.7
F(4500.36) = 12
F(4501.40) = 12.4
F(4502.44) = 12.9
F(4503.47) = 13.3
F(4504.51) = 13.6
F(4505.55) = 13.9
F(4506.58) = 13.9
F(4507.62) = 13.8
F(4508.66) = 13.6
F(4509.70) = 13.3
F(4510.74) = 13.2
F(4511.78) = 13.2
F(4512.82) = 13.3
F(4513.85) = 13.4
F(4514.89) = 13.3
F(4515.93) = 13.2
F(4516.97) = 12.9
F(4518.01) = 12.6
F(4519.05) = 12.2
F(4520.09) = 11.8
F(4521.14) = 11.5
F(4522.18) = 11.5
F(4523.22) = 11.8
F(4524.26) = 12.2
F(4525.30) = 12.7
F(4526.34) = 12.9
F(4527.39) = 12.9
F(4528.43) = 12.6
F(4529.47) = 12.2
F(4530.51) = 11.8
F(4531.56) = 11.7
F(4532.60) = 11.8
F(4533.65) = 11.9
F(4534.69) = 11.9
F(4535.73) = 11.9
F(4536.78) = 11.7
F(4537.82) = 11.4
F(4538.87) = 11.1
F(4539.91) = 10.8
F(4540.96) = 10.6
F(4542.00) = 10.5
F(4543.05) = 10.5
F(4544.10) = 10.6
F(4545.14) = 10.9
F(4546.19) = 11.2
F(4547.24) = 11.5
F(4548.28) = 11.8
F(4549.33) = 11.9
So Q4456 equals 6.28 A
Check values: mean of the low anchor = 12.2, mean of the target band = 11.1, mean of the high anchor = 12.6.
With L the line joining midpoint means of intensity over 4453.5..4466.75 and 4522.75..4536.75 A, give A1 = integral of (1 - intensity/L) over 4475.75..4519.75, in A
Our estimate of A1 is -4.13 A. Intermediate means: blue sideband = 10.1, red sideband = 12.2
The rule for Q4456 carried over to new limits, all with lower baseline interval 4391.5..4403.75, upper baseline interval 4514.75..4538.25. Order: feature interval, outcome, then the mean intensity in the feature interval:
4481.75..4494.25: 0.8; 11.4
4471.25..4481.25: 0.3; 11.8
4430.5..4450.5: 1.5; 11.2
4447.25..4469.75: 3.3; 10.4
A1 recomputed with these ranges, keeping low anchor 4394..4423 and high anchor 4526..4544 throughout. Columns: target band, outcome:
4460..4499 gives 2.24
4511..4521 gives -0.96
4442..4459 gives 1.72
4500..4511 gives -1.43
